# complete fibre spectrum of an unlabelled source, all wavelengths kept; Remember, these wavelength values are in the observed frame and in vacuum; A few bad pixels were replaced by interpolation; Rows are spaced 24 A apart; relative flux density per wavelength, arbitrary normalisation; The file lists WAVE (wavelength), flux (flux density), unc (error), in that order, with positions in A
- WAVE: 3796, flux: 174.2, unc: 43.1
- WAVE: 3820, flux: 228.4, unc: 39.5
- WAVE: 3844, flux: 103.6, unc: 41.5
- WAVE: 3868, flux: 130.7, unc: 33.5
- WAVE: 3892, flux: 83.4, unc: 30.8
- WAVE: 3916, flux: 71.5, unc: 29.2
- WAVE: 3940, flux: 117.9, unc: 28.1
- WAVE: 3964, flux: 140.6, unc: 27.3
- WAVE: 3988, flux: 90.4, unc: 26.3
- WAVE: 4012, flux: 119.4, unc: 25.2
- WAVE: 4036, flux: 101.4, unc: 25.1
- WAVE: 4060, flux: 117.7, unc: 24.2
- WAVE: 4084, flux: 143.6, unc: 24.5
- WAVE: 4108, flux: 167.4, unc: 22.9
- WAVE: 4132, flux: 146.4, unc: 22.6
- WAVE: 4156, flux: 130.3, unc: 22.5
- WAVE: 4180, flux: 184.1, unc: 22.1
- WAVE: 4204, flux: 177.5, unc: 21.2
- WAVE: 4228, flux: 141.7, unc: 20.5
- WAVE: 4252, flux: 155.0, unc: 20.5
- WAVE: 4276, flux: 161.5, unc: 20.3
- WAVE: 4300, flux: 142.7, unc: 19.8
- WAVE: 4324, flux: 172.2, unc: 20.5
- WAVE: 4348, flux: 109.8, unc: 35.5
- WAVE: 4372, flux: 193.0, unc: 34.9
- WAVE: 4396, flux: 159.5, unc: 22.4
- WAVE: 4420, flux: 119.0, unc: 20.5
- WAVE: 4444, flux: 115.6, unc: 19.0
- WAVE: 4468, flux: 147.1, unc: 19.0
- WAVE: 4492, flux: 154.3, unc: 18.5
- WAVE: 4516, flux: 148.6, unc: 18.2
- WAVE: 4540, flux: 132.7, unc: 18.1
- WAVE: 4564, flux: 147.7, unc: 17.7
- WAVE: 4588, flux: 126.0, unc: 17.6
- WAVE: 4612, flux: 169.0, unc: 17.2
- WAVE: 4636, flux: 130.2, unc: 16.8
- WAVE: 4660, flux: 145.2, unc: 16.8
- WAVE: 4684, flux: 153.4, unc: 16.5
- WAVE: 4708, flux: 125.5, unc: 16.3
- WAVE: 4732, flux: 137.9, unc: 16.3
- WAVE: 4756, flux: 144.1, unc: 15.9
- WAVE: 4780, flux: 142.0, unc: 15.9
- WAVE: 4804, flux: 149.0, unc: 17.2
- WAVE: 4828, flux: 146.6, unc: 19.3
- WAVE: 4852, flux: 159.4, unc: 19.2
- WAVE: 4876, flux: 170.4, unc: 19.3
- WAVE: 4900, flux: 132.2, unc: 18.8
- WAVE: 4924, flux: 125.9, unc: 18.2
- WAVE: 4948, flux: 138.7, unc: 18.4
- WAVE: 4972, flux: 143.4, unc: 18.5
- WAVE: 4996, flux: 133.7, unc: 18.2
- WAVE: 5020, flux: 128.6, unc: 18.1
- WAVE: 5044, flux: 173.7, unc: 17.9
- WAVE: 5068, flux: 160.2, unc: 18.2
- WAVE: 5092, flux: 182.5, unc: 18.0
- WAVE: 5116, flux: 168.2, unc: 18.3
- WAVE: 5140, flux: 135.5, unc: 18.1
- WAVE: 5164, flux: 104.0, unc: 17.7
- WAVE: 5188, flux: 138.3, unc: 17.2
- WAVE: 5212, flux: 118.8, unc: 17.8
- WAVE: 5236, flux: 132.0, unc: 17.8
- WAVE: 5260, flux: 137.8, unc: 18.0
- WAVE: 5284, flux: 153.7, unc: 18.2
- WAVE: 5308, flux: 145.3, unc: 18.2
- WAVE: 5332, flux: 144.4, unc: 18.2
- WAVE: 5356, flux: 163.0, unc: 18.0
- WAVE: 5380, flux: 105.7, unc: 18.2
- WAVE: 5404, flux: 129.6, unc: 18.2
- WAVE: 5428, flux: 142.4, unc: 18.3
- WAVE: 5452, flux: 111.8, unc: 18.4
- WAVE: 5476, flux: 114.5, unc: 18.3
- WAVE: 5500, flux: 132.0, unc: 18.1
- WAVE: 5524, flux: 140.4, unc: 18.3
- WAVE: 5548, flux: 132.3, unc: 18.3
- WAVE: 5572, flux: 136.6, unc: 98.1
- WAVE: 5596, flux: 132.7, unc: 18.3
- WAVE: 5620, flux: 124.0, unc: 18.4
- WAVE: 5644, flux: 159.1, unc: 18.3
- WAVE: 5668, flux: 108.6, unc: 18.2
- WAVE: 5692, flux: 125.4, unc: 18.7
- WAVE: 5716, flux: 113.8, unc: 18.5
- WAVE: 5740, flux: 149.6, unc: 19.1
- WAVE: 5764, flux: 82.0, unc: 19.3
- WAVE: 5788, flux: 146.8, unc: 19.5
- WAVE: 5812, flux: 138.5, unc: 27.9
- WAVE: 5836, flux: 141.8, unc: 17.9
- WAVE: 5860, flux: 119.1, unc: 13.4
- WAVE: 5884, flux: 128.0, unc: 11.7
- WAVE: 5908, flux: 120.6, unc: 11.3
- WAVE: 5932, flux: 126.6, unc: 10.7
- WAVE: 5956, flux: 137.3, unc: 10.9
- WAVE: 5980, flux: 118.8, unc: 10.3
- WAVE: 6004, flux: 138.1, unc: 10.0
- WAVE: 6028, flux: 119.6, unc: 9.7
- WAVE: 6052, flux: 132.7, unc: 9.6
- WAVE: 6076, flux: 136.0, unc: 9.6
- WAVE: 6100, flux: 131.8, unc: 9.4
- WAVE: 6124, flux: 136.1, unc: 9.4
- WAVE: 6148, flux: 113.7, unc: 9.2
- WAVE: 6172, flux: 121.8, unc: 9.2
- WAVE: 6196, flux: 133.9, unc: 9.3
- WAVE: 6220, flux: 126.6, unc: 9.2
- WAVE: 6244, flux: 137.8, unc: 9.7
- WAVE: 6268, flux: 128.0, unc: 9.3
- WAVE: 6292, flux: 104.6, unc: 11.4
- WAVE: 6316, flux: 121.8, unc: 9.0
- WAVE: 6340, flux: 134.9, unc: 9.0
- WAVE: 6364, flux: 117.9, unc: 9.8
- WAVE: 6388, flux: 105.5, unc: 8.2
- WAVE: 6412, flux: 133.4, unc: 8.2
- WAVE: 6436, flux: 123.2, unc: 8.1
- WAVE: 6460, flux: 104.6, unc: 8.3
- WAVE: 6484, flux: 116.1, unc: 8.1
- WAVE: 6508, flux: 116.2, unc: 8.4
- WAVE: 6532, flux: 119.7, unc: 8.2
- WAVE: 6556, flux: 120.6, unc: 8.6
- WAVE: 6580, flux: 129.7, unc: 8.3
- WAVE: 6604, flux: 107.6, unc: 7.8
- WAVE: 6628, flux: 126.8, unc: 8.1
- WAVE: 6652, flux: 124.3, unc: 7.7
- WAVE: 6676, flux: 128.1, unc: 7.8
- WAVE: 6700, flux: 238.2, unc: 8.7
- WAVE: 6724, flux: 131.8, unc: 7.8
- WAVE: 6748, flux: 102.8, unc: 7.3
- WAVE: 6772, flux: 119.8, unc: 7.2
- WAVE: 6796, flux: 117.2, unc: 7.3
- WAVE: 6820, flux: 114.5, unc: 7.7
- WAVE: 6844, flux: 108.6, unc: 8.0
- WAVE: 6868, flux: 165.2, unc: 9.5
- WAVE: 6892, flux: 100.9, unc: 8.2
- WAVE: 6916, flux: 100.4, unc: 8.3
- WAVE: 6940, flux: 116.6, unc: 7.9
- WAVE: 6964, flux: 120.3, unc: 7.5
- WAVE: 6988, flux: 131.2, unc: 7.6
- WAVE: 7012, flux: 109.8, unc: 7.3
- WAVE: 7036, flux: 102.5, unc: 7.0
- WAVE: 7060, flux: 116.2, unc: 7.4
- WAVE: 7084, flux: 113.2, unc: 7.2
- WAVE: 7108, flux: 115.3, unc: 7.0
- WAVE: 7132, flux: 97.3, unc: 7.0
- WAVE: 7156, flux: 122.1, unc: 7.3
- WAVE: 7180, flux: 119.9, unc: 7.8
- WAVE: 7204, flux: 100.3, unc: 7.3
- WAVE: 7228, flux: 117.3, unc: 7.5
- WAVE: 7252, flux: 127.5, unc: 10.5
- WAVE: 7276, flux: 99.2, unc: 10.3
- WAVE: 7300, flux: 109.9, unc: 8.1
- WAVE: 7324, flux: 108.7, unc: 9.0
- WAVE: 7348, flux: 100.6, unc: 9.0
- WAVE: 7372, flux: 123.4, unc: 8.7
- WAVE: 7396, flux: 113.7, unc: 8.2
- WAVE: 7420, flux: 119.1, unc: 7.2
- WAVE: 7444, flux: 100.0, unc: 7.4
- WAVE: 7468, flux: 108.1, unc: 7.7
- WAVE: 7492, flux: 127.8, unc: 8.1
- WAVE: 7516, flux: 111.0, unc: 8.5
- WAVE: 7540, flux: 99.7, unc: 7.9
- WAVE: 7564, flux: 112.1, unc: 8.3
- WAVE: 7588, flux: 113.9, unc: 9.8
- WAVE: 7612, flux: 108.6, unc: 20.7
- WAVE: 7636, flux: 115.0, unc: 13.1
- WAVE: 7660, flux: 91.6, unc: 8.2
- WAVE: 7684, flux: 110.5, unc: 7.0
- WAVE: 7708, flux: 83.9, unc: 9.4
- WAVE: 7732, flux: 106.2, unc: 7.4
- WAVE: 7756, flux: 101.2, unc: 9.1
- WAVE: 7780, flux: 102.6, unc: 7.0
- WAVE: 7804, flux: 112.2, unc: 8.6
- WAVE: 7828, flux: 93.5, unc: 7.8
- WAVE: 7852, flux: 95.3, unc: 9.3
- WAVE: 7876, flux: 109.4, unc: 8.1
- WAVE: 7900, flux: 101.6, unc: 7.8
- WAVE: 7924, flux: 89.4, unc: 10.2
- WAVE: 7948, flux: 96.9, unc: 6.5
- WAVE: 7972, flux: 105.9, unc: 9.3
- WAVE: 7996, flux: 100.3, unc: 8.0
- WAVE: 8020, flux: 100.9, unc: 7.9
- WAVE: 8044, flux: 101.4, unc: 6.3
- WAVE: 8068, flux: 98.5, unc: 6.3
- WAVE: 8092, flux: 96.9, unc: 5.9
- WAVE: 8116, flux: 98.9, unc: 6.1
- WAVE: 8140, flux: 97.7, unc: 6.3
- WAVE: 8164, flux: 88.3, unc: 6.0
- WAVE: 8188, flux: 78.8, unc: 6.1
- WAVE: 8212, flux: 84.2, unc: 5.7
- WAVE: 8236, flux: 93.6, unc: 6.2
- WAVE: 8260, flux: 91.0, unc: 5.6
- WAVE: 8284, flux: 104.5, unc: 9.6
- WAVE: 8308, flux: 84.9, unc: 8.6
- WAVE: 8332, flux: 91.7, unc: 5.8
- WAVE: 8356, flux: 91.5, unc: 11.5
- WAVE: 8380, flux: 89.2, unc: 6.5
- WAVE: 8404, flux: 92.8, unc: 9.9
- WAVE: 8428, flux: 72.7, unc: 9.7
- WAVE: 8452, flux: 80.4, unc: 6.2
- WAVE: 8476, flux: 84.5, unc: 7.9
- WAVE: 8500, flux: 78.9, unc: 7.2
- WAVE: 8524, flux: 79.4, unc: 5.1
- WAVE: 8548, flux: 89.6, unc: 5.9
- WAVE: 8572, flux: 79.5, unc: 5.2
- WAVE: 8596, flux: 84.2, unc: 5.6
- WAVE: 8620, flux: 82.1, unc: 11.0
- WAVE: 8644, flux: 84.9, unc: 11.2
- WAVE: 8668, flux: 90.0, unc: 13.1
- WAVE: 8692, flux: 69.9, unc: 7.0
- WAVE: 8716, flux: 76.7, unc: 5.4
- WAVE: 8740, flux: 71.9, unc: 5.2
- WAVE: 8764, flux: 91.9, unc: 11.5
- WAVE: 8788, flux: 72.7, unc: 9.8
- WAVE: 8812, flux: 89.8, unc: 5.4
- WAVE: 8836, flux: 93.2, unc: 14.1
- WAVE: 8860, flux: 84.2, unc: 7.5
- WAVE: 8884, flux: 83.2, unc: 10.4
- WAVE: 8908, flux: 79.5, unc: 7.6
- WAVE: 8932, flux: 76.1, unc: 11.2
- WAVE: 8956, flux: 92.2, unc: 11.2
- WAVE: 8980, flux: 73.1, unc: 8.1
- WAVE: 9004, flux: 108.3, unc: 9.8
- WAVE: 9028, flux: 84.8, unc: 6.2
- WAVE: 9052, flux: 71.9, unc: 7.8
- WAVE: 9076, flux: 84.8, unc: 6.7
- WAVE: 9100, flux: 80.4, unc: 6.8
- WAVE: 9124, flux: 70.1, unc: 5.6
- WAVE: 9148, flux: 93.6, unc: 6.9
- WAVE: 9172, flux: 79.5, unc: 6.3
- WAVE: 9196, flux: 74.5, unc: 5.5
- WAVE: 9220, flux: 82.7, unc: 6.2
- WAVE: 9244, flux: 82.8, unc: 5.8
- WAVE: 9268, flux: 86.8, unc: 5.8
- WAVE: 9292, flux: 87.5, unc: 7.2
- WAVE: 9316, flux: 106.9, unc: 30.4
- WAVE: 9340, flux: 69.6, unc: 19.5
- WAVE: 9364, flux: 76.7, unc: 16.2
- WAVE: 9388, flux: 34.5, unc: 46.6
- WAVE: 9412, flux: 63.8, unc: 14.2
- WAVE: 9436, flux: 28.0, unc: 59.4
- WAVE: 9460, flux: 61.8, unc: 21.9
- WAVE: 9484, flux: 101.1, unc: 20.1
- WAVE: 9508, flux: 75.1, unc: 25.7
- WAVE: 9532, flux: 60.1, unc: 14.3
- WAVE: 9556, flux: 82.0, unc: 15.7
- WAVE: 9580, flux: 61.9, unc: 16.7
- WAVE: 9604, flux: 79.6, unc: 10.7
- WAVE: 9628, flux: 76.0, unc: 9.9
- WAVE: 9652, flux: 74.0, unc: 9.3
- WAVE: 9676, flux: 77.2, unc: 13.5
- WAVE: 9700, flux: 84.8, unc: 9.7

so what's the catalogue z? 0.02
